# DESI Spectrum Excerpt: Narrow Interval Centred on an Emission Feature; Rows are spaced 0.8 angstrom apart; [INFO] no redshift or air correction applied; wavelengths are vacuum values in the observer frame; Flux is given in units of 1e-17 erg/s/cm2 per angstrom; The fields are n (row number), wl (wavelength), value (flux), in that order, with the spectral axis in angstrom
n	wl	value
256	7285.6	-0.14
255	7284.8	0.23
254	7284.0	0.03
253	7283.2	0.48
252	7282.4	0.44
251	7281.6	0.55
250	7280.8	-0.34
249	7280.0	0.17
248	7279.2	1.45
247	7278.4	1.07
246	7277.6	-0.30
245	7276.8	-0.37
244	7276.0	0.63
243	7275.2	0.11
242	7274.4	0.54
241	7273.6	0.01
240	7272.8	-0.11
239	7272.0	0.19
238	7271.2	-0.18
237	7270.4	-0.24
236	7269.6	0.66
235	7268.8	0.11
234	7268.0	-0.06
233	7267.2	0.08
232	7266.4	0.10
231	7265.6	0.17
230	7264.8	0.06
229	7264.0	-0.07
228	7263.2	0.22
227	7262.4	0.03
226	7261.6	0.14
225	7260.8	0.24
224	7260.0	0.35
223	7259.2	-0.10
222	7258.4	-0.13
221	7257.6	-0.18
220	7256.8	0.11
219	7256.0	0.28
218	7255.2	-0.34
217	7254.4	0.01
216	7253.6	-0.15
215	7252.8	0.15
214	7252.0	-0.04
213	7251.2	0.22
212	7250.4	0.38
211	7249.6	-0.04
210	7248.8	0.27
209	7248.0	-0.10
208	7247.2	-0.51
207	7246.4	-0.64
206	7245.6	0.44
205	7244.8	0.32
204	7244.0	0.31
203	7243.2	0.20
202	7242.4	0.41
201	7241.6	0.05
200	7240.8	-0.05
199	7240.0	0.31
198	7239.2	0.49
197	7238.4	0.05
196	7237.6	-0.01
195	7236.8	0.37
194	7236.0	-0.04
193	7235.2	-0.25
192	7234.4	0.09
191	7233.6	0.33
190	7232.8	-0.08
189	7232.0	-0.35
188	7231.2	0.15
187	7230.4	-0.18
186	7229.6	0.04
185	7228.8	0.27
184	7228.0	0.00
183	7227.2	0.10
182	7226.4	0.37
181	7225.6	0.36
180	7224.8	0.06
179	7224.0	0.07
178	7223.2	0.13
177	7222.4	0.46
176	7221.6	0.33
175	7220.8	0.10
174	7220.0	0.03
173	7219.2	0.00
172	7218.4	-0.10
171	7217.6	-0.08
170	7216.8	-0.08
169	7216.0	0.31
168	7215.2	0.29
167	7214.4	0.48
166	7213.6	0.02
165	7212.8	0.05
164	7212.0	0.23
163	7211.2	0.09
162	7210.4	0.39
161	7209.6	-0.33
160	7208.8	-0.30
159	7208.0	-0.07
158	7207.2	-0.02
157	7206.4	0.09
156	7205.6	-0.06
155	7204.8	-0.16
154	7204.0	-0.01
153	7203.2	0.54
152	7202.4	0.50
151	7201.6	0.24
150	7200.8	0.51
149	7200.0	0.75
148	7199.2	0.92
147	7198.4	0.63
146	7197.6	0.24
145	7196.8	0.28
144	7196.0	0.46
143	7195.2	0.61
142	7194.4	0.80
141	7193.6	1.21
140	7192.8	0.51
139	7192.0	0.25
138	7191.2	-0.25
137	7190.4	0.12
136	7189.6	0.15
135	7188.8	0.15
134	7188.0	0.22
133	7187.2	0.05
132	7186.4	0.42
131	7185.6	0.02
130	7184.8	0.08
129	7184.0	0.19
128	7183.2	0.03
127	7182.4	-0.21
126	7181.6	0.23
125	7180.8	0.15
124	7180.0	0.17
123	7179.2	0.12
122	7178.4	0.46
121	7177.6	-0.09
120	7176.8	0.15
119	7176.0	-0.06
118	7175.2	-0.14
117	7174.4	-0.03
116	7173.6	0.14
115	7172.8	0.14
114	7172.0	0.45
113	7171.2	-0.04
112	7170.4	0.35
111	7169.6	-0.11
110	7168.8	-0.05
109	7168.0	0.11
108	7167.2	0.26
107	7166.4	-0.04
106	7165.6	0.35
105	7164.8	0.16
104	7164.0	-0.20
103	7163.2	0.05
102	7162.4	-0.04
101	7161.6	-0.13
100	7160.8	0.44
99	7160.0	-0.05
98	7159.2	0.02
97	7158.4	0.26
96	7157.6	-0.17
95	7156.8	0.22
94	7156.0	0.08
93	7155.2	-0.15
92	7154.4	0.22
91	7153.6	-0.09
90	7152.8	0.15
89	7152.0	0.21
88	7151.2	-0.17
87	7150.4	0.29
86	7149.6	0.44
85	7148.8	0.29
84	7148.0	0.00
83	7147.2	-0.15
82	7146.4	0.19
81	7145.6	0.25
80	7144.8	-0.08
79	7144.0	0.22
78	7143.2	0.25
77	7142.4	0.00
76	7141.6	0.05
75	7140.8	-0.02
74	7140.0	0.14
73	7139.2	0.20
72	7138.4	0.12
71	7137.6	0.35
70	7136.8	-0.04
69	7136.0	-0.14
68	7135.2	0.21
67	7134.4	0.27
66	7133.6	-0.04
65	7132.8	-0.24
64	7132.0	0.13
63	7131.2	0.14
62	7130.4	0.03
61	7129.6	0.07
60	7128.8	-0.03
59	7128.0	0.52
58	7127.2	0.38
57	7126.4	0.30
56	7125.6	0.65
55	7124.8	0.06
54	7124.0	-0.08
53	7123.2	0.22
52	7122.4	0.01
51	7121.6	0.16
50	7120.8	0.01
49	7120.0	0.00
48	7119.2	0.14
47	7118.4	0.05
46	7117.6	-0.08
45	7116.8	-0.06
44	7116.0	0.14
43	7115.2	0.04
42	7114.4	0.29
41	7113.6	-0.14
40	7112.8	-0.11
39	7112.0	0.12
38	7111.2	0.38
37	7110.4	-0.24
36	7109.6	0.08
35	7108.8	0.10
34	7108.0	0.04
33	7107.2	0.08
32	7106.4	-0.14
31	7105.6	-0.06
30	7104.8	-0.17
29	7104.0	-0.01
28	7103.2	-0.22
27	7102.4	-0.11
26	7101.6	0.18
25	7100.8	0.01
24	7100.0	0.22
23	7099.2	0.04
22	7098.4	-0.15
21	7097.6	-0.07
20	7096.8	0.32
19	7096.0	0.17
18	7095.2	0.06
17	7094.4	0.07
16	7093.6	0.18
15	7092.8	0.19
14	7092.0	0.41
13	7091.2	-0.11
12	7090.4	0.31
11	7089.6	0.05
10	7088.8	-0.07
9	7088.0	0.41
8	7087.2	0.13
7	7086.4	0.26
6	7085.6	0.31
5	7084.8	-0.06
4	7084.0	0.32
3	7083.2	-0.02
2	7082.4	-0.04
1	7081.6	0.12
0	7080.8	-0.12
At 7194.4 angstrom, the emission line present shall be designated [O II] 3727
